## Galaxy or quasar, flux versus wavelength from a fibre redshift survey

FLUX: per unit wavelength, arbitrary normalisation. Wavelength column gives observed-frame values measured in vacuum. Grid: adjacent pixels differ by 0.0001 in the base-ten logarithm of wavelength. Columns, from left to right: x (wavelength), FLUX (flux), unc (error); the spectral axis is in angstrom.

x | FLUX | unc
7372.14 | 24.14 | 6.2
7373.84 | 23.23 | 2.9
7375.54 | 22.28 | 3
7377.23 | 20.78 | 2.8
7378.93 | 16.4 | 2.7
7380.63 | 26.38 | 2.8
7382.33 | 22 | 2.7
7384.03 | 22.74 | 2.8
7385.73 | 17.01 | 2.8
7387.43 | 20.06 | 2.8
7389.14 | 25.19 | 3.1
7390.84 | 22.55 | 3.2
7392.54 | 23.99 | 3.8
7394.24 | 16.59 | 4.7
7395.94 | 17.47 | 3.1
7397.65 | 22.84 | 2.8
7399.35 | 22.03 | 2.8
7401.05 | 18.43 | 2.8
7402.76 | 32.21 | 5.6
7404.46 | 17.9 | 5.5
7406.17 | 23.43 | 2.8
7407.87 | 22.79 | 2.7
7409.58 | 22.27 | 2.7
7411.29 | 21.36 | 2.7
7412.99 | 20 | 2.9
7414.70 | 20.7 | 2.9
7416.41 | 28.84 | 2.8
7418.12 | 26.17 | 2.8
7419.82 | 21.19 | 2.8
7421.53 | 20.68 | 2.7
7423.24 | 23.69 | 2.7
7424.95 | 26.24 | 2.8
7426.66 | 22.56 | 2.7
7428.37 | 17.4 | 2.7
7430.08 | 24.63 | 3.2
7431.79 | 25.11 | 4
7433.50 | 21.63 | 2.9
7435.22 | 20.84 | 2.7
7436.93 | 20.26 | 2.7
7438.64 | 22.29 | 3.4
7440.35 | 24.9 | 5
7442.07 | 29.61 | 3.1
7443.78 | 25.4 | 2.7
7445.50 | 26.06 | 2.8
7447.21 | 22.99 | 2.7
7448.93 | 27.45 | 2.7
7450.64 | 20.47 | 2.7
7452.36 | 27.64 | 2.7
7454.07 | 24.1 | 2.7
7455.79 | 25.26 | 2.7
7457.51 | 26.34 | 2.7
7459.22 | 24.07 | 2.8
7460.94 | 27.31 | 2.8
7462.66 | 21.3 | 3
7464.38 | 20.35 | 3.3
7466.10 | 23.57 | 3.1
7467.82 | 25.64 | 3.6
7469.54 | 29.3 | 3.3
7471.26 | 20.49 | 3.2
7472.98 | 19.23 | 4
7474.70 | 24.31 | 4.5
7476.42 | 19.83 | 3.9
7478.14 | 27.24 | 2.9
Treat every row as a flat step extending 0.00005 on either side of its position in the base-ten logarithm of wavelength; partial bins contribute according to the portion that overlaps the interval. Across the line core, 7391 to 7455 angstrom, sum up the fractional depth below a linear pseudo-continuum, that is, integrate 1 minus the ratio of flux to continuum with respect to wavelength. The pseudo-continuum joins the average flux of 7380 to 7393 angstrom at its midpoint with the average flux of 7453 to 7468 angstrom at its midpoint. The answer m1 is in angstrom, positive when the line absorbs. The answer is 0.7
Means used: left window 22.4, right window 24.2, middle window 23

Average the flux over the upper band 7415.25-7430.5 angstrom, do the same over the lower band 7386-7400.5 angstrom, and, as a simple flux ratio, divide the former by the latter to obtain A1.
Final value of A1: 1.11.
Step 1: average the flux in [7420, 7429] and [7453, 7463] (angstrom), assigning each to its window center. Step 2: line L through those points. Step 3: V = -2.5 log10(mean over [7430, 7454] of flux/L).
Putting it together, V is -0.026 mag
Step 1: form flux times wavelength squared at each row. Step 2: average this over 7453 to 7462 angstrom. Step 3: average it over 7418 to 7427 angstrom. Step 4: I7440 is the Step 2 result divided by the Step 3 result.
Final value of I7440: 1.1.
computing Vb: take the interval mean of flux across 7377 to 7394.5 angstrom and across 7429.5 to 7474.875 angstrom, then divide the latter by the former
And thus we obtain 1.12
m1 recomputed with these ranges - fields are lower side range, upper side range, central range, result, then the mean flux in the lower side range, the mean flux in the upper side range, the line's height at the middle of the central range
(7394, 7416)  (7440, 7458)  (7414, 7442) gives 0.6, 21.7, 25.5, 23.7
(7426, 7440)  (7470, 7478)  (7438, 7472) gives -4.3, 21.9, 22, 22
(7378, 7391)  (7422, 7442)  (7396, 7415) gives 0.1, 21.5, 22.9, 22.1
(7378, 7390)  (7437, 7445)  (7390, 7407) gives 0.4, 21.4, 25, 22.3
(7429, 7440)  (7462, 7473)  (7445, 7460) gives -1.4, 22.5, 23.1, 22.8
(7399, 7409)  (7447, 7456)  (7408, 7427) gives 0.2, 22.8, 24.7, 23.4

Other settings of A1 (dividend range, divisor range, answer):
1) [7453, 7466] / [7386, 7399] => 1.14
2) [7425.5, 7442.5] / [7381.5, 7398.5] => 1.08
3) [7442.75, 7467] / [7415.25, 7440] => 1.07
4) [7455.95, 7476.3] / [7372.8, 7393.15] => 1.08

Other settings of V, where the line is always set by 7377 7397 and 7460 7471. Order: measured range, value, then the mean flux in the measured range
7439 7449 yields -0.10 mag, 25.8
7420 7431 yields 0.01 mag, 22.5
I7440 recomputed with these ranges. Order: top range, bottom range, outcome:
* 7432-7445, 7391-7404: 1.10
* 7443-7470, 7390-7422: 1.13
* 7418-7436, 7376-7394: 1.06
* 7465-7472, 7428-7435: 1.11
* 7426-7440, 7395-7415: 1.01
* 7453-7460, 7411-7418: 1.09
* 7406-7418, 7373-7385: 1.06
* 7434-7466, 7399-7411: 1.08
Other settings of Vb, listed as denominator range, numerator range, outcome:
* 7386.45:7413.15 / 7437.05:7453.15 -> 1.14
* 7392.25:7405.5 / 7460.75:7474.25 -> 1.09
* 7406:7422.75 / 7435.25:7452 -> 1.07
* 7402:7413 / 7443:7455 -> 1.08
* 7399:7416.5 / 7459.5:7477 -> 1.03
